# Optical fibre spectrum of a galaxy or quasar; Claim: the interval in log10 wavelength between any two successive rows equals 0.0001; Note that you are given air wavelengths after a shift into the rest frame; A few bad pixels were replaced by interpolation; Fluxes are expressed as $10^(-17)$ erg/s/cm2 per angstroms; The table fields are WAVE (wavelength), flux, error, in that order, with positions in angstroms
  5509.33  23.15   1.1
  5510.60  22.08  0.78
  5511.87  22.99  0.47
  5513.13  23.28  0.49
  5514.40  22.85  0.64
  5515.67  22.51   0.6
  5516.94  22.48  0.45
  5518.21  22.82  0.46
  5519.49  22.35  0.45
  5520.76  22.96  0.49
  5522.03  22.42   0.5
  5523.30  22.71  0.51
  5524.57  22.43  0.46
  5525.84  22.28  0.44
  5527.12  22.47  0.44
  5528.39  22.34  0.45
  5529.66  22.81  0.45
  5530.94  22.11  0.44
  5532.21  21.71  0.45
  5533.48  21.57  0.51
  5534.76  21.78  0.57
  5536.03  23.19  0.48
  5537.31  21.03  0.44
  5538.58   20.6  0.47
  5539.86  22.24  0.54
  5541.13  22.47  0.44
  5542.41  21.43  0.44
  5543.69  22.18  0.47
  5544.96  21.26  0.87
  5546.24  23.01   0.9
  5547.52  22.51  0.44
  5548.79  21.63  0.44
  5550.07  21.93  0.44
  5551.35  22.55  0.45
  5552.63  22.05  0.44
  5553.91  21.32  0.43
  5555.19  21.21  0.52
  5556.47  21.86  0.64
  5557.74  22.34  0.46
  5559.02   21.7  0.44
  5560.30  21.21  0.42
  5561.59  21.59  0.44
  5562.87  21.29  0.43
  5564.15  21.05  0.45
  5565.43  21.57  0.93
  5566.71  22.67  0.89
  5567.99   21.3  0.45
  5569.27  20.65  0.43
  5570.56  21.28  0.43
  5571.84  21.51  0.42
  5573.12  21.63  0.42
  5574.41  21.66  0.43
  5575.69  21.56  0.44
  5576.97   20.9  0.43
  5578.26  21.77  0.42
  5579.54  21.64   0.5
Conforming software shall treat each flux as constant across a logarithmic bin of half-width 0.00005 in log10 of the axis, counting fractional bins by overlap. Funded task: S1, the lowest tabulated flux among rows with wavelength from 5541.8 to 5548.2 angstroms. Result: 21.26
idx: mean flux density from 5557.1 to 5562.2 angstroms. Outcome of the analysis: 21.7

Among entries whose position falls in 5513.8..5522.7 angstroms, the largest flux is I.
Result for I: 22.96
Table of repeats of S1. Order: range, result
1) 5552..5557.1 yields 21.21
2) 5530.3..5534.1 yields 21.57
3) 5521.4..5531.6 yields 22.11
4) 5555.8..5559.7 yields 21.7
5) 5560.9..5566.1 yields 21.05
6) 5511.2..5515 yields 22.85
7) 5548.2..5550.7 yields 21.63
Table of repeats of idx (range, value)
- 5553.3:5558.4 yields 21.7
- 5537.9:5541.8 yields 21.8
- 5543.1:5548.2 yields 22.3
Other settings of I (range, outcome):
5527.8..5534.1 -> 22.81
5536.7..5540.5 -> 22.24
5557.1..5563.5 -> 22.34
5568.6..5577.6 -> 21.66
